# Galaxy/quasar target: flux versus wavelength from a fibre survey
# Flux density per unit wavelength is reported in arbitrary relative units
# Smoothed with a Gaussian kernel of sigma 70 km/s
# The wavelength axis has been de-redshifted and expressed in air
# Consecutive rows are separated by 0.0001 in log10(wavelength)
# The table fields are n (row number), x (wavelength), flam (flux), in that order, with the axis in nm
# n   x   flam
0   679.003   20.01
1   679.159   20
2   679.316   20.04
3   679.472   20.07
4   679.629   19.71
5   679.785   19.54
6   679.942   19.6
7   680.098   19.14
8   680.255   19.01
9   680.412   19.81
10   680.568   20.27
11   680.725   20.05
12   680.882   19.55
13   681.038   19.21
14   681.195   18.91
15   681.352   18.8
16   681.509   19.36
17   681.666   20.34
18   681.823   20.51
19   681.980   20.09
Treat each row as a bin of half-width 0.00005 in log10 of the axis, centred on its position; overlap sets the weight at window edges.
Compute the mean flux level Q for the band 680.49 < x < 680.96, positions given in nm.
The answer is 20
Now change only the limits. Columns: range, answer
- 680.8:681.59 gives 19.2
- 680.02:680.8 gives 19.7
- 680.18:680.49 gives 19.4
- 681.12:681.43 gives 18.8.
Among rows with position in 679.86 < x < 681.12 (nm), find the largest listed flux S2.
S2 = 20.27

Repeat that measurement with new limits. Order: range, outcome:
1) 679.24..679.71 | 20.07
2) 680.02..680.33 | 19.14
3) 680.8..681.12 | 19.55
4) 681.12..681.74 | 20.34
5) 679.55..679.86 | 19.71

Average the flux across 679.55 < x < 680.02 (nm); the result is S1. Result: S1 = 19.6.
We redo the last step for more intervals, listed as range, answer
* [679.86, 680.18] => 19.4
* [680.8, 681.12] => 19.4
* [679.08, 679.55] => 20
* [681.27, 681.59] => 19.1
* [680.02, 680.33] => 19.1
